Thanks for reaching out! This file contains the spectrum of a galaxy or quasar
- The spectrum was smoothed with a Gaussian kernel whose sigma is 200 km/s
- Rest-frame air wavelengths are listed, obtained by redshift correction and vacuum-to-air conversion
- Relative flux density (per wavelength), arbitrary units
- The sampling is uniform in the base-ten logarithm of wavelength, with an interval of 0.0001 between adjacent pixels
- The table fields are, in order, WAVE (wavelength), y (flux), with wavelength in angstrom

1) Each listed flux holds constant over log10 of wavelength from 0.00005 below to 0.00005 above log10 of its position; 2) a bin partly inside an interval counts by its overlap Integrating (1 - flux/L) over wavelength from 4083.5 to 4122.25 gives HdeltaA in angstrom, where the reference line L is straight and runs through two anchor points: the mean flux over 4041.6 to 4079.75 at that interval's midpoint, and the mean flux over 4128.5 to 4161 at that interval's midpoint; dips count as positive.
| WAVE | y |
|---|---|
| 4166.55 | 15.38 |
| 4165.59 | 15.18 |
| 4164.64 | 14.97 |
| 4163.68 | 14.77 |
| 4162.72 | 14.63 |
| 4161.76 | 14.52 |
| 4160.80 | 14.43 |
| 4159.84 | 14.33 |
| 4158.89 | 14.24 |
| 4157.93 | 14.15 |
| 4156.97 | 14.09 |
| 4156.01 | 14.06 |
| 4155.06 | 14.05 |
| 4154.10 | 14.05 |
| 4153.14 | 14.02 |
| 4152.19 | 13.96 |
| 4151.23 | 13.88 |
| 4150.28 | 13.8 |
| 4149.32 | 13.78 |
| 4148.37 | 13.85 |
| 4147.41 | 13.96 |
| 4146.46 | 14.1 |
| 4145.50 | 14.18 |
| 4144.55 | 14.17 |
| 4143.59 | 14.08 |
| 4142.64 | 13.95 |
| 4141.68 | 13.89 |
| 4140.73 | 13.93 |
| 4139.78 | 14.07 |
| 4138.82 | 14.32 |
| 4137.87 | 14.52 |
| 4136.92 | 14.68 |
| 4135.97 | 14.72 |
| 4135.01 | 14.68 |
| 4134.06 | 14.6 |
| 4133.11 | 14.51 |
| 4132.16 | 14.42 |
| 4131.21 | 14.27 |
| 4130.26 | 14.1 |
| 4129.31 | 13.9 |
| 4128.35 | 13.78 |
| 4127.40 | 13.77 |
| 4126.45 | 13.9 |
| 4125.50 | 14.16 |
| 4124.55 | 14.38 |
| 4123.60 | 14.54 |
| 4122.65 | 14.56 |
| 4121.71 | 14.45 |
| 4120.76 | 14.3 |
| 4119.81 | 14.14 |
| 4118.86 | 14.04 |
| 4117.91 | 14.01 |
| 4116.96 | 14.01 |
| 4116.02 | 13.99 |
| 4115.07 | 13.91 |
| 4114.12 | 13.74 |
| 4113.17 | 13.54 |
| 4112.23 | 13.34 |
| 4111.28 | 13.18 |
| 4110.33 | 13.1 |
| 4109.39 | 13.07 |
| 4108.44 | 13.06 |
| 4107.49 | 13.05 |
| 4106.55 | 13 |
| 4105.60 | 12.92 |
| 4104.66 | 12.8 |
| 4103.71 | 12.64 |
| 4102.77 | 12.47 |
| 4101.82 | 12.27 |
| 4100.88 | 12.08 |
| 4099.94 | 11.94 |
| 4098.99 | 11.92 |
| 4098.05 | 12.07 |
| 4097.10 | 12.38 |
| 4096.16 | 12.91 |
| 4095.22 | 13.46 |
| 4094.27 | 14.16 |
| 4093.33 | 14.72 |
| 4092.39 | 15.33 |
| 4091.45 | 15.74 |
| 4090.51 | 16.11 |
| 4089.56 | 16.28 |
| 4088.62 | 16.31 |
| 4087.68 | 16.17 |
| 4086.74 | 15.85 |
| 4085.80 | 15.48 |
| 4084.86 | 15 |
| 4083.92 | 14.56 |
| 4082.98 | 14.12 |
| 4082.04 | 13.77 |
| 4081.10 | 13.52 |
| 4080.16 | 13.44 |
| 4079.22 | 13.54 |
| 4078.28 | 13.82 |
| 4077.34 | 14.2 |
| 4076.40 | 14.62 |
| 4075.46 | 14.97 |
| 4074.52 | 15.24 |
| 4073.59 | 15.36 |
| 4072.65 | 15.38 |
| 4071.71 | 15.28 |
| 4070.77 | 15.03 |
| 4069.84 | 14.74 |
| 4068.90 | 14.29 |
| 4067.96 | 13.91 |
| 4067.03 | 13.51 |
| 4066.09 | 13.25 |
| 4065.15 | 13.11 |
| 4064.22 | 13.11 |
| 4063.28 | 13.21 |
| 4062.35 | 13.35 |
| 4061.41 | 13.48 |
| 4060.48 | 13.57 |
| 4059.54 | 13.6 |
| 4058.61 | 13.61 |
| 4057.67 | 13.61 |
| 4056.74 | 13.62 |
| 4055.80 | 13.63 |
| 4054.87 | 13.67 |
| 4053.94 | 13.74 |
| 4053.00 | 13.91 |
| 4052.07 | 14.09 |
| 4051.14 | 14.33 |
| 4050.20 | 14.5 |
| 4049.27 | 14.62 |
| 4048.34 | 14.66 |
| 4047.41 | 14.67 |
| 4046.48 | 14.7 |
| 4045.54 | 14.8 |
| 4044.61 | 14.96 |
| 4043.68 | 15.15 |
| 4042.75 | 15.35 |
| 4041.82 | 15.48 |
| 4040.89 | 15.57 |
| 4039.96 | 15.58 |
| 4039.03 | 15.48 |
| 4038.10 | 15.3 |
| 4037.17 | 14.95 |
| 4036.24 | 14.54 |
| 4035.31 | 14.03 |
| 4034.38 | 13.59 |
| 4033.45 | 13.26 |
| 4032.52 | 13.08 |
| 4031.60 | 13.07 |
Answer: 0.96 angstrom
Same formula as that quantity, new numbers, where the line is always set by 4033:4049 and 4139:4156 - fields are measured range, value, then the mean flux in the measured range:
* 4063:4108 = 1.4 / 14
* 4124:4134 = 0.0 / 14.1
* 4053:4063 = 0.7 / 13.6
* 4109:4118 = 0.4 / 13.6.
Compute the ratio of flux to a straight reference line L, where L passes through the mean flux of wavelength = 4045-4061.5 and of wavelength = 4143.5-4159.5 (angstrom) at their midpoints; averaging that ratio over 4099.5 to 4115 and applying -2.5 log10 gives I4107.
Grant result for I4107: 0.09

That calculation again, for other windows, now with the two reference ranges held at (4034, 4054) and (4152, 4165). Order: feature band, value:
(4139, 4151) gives 0.03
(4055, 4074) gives 0.06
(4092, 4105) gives 0.13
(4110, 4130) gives 0.04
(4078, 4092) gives -0.03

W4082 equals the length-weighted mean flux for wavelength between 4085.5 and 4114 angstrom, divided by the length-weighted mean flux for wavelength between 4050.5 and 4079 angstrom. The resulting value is 0.98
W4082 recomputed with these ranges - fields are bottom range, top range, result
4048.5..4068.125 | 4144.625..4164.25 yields 1.03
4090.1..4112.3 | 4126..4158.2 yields 1.07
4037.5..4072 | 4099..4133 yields 0.95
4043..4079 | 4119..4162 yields 1.00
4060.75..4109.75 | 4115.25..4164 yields 1.02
